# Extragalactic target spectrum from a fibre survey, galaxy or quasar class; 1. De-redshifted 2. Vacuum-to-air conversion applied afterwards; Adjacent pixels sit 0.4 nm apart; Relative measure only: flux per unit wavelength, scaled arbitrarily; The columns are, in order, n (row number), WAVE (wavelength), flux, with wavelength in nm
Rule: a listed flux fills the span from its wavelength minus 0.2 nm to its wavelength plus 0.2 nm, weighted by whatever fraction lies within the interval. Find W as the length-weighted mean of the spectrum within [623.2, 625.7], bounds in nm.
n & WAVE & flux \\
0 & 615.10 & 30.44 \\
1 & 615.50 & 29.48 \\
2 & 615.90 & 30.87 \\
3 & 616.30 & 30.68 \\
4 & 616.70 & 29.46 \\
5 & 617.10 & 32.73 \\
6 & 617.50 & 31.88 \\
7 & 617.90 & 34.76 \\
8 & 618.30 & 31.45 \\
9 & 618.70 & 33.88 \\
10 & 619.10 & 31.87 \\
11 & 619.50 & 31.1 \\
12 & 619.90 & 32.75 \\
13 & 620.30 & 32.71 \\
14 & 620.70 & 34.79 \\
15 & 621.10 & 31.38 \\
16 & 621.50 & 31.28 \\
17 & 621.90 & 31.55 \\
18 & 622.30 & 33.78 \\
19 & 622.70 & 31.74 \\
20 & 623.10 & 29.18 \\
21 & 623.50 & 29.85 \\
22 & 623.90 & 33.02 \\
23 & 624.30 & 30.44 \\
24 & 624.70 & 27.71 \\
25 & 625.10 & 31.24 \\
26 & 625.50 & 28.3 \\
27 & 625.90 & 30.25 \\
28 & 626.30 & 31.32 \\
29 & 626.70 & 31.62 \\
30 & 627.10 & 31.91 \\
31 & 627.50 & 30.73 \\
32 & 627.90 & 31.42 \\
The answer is 30.1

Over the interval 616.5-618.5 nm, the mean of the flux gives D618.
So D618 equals 32.1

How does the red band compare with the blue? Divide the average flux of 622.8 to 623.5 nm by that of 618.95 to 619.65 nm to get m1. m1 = 0.9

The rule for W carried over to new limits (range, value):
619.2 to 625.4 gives 31.5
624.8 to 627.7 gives 30.7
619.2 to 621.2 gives 32.6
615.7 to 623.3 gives 32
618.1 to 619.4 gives 32.3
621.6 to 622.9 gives 32.3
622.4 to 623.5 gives 30.7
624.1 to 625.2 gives 29.7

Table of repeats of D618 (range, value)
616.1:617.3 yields 31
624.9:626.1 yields 29.9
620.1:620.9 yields 33.7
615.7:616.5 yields 30.8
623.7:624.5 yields 31.7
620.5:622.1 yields 32.3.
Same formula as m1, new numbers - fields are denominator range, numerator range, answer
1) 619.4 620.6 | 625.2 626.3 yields 0.92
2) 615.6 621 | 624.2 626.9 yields 0.94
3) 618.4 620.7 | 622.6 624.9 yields 0.93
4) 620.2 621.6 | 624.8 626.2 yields 0.92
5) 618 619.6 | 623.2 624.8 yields 0.94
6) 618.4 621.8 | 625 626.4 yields 0.93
